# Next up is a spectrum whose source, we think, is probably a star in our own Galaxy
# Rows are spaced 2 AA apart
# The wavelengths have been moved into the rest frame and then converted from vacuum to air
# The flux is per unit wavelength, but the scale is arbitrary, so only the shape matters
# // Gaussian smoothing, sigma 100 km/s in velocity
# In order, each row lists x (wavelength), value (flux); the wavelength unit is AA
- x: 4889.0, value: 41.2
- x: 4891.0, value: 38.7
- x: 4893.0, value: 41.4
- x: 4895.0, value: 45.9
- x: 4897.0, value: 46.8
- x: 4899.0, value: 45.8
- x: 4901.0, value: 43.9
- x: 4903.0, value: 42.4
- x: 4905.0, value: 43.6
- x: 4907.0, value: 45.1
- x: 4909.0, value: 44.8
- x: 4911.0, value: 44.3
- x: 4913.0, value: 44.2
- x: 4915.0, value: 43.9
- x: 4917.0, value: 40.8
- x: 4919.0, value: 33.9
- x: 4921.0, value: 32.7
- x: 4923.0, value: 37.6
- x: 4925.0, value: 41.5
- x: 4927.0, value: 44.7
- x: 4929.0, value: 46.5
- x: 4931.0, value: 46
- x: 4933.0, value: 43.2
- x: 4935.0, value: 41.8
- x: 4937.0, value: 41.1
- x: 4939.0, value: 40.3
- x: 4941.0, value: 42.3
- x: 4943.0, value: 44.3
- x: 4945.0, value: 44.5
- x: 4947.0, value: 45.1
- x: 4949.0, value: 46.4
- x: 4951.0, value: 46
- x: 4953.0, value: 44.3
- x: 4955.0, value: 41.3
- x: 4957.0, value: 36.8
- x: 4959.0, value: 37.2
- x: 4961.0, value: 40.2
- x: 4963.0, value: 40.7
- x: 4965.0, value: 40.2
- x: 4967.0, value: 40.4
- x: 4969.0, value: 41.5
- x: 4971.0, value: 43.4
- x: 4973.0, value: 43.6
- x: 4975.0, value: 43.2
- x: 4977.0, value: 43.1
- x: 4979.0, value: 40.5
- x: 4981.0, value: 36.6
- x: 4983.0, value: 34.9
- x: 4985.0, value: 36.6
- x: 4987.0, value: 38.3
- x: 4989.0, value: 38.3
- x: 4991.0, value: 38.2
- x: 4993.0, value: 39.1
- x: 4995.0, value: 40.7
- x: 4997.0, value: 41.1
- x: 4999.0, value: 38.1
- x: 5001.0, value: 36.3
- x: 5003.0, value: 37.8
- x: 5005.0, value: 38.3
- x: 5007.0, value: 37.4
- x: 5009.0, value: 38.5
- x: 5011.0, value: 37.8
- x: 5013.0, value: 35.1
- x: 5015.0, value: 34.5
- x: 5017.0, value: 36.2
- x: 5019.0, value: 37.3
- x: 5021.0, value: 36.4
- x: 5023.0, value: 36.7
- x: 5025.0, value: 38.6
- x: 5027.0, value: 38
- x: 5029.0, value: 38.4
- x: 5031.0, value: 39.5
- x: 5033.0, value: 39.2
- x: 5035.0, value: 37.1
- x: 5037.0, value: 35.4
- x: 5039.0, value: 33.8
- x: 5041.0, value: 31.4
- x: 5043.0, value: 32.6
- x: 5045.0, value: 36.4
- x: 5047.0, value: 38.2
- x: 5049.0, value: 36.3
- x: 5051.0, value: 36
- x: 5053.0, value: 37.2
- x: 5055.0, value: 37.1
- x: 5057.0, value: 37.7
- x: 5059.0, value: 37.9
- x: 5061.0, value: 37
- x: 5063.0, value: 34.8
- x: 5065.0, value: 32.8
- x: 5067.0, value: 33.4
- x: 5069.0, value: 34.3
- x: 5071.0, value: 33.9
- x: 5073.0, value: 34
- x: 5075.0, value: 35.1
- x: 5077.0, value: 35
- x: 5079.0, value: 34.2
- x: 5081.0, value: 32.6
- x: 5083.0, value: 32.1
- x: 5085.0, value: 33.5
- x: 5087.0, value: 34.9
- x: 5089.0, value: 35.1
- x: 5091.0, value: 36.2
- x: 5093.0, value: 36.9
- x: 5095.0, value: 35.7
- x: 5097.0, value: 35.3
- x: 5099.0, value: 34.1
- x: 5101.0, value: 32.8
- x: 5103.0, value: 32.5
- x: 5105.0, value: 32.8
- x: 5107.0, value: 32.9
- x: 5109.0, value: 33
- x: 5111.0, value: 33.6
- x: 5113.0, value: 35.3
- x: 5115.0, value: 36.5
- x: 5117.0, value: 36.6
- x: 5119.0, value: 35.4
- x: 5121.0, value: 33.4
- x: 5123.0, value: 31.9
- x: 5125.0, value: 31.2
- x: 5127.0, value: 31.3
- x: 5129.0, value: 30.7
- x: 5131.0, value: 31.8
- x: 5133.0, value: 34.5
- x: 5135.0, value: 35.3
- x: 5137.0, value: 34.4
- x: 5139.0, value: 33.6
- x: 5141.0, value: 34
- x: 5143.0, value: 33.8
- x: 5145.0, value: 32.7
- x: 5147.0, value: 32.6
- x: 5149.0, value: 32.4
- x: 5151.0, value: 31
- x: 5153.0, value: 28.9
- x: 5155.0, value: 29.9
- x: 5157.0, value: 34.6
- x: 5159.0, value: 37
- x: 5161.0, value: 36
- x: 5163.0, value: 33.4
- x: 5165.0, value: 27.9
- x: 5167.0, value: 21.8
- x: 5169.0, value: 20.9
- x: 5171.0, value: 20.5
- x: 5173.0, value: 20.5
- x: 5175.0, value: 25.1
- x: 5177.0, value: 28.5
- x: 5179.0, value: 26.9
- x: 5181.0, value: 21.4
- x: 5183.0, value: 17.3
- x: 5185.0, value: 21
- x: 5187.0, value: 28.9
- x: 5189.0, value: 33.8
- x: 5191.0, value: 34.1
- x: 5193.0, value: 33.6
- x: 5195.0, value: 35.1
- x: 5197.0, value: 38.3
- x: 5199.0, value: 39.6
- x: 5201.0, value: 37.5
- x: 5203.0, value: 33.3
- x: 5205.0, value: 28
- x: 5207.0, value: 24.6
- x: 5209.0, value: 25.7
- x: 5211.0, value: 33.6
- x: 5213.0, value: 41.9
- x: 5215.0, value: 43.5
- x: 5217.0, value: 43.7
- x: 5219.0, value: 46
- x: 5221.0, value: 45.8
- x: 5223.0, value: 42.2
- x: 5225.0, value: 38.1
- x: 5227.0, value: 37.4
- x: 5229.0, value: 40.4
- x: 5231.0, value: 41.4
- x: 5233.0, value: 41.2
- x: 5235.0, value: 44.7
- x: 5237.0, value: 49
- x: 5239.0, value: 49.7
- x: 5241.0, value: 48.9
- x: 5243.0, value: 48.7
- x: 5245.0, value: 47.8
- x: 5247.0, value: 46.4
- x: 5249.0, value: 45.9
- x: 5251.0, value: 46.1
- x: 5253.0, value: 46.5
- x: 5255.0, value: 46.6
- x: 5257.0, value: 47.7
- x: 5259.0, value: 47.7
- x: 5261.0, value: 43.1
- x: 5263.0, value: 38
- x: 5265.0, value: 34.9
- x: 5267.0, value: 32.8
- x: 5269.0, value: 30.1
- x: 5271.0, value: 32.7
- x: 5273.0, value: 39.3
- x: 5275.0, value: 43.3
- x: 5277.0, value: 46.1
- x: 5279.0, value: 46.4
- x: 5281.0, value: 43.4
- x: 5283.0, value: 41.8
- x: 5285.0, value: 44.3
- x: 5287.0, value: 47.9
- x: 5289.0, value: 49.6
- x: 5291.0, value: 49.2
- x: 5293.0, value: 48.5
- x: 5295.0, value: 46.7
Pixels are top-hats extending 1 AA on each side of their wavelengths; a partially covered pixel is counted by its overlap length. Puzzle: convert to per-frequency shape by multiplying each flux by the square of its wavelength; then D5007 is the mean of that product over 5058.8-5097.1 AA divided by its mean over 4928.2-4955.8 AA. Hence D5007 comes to 0.8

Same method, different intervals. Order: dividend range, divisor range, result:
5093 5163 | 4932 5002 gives 0.87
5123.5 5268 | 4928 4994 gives 0.95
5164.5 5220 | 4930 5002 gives 0.81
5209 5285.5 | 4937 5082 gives 1.23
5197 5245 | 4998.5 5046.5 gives 1.19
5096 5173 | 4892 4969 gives 0.82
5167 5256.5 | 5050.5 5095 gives 1.10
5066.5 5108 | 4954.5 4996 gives 0.90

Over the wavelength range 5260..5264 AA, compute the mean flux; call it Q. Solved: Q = 40.5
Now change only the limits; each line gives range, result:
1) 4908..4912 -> 44.5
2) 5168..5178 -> 23.1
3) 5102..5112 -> 33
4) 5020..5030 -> 37.6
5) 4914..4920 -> 39.5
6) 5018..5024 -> 36.8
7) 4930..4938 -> 43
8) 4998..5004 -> 37.4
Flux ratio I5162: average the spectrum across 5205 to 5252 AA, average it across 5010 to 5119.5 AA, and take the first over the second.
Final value 1.19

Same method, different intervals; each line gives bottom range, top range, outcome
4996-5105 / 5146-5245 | 0.96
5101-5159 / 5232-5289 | 1.32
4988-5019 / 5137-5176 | 0.79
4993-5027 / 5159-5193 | 0.71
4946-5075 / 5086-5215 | 0.84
